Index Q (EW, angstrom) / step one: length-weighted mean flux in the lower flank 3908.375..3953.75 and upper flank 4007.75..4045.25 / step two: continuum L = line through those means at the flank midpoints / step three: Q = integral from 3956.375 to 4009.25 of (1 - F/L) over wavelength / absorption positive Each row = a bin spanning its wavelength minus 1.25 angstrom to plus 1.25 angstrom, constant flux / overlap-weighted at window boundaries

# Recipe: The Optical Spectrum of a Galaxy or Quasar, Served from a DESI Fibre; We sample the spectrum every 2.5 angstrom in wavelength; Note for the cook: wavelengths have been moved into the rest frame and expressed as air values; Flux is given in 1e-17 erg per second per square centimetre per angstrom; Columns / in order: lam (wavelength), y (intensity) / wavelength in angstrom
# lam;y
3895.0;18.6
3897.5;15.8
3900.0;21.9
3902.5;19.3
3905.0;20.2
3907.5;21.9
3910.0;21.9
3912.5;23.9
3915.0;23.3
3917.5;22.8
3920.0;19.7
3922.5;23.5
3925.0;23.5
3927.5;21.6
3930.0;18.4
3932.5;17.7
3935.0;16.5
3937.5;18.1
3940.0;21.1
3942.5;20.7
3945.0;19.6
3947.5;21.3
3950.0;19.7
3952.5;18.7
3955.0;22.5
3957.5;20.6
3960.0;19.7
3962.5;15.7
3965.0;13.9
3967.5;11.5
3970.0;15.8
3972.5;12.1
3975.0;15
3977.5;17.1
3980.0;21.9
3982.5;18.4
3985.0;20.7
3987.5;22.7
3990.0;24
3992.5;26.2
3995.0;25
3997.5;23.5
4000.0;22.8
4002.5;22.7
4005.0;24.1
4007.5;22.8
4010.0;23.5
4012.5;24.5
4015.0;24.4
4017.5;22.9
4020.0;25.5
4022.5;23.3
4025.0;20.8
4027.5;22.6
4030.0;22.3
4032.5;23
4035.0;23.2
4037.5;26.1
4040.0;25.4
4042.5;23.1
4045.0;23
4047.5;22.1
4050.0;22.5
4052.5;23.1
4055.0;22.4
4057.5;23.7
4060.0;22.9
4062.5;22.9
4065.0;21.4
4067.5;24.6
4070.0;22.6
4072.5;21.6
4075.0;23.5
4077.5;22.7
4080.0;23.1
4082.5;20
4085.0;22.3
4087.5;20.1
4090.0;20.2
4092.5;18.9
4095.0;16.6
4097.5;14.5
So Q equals 5.8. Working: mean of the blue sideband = 20.7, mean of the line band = 19.9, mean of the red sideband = 23.6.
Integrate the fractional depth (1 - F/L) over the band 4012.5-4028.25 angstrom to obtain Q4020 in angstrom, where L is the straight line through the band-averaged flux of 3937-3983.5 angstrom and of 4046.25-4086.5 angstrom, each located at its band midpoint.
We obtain -2.1 angstrom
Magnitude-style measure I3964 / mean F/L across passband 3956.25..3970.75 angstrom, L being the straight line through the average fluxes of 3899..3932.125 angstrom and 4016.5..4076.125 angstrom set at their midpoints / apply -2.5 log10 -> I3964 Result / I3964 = 0.34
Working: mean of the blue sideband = 21.6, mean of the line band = 16.2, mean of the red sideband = 23.1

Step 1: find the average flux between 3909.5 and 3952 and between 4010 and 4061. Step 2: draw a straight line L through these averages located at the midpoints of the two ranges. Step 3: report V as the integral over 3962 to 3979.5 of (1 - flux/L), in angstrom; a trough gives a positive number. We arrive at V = 5.7 angstrom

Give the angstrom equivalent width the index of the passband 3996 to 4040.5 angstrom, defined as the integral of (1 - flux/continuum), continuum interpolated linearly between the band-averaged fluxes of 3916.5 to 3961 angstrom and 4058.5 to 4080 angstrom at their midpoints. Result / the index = -3.4 angstrom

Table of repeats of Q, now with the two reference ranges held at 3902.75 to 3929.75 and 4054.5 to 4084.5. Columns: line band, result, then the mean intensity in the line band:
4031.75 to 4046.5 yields -1.0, 24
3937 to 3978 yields 8.0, 17.8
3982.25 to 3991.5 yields 0.2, 21.9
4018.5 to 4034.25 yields -0.3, 22.9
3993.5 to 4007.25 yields -0.8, 23.6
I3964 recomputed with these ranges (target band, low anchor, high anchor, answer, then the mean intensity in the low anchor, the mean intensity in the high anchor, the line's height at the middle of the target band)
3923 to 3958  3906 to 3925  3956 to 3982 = -0.03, 22.5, 16.4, 19.7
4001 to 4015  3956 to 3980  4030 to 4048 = -0.16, 16.1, 23.7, 20.4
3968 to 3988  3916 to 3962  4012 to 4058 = 0.22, 20.3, 23.3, 21.5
